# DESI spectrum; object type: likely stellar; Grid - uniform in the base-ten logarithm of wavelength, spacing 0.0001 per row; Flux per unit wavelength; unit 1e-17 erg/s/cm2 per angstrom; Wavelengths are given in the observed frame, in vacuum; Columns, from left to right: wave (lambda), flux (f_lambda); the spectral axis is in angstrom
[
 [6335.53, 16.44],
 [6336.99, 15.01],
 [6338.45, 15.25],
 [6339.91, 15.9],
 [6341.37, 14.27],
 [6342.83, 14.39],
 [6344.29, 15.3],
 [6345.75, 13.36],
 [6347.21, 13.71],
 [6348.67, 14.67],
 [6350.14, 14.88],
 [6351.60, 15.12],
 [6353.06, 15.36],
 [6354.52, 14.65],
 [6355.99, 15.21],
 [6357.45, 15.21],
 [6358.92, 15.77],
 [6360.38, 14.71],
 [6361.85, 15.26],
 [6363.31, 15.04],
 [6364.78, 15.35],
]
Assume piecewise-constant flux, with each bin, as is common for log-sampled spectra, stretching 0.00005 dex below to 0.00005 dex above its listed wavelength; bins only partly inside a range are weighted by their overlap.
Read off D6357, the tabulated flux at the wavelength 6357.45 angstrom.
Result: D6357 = 15.21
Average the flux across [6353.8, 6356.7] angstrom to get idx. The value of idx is 14.9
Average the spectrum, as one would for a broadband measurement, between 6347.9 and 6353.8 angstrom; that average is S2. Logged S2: 15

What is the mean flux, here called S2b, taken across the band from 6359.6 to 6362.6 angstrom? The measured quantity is 15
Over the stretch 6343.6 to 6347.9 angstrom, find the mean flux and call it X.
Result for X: 14.1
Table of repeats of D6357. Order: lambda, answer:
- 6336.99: 15.01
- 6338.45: 15.25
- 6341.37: 14.27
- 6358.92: 15.77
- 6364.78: 15.35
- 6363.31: 15.04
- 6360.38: 14.71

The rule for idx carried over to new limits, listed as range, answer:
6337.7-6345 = 15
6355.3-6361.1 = 15.2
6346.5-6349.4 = 14.2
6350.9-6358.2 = 15.1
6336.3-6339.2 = 15.1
